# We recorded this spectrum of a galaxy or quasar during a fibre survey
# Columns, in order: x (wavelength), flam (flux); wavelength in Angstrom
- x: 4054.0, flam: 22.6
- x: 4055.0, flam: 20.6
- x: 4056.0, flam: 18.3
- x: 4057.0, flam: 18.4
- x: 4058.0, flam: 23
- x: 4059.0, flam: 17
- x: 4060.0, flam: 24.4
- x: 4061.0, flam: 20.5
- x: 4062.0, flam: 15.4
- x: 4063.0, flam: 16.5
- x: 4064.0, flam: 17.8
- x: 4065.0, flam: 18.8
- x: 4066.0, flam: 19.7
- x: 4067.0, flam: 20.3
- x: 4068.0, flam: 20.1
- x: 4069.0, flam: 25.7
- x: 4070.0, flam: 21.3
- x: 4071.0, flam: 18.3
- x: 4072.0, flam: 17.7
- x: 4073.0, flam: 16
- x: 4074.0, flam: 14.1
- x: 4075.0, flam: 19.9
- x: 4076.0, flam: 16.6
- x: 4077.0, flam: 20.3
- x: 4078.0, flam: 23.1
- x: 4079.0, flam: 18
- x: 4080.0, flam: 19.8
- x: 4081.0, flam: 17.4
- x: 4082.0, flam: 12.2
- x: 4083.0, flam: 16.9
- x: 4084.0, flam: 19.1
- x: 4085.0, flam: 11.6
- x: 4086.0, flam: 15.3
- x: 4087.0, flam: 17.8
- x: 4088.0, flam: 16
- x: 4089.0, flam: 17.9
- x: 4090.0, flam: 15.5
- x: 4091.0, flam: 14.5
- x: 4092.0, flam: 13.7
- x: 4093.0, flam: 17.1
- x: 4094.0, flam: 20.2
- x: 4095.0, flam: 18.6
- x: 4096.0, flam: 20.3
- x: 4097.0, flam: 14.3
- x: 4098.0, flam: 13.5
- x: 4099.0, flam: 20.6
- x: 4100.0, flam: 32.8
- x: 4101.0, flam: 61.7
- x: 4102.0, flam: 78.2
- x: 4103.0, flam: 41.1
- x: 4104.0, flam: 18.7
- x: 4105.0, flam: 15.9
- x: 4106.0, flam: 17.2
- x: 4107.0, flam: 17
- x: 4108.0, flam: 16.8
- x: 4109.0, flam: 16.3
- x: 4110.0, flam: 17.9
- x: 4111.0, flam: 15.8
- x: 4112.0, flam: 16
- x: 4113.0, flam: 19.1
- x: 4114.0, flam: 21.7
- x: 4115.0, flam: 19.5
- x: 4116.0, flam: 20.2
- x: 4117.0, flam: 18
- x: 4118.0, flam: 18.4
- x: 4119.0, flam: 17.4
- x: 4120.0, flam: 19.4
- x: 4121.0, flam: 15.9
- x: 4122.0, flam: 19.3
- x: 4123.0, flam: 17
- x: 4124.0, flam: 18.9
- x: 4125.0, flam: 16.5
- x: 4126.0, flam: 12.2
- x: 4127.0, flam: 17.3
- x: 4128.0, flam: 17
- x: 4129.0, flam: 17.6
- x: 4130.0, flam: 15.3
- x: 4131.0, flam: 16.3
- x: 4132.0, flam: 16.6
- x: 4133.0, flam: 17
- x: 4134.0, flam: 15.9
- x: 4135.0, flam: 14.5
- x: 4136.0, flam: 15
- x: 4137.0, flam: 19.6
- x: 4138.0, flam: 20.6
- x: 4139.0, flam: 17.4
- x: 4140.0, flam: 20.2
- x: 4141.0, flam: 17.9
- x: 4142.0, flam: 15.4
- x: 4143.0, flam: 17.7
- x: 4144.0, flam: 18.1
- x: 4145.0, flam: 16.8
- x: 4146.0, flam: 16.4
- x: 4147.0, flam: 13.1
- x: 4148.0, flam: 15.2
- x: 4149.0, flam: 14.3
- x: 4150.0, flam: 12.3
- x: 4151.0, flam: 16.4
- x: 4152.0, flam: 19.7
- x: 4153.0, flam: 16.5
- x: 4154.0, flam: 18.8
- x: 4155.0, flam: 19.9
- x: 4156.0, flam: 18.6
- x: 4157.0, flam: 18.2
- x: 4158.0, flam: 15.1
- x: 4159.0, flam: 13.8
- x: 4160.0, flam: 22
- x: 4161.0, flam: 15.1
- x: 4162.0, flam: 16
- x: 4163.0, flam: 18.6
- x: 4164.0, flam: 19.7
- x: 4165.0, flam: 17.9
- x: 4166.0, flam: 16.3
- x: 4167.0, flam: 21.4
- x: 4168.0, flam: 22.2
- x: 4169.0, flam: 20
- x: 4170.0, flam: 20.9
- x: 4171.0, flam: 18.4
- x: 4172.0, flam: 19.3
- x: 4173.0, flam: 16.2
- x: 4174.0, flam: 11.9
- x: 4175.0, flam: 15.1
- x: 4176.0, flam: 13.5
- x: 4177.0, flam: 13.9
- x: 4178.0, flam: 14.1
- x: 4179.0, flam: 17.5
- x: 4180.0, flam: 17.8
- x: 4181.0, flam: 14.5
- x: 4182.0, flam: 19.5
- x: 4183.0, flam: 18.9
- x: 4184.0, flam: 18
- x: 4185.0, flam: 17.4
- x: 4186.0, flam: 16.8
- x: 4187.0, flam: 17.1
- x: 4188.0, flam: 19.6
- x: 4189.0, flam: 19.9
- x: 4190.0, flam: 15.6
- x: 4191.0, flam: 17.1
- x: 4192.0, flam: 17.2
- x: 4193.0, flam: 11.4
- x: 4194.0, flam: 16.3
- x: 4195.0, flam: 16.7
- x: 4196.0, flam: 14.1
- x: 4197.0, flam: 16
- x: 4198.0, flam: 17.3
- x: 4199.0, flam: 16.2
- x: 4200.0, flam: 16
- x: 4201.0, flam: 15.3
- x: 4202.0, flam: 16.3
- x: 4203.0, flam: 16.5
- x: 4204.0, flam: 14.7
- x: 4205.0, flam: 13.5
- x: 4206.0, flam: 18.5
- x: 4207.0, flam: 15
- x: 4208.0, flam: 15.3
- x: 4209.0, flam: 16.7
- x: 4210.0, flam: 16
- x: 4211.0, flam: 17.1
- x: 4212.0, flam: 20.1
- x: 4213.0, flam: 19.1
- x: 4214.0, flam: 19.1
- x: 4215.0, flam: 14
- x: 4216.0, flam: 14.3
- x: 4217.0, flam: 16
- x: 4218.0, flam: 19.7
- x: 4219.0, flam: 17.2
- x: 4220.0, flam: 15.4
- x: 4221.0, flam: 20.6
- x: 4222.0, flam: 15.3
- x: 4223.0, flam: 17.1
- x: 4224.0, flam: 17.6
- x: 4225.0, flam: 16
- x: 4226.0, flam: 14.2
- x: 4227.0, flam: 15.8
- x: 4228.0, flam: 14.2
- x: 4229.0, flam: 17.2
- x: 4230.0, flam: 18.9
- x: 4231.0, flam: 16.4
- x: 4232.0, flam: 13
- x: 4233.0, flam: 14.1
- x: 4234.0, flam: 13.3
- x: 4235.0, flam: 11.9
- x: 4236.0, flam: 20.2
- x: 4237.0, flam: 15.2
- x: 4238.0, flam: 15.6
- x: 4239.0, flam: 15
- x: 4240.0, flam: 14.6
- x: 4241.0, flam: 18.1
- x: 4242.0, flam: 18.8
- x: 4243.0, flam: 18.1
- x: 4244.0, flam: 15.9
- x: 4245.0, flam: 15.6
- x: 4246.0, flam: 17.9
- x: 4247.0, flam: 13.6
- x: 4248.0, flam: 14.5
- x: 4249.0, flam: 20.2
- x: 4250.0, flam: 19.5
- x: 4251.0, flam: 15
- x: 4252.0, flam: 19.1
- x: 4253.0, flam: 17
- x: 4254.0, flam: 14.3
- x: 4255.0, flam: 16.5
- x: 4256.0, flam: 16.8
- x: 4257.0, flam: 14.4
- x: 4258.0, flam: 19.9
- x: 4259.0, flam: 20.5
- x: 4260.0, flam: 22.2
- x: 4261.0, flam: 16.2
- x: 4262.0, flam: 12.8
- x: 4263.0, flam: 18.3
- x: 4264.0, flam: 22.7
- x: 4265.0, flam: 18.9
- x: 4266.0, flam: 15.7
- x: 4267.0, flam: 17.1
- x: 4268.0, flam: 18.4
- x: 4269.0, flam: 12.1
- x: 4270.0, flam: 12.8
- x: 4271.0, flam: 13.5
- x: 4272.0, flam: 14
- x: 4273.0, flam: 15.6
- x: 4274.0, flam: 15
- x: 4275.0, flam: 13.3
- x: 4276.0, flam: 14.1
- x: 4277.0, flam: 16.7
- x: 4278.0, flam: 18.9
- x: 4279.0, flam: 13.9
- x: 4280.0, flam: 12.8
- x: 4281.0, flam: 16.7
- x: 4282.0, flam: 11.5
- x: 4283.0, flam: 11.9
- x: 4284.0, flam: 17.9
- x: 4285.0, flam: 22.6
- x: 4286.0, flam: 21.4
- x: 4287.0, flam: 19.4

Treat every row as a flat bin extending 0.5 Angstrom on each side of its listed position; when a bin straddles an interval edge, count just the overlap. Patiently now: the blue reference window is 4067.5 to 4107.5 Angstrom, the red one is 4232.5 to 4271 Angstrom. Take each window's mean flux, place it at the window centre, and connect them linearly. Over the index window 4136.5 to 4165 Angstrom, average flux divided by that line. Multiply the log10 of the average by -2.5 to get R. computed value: 0.126 mag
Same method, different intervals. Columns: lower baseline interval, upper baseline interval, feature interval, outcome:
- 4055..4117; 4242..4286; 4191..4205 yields 0.14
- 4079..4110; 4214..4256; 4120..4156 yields 0.18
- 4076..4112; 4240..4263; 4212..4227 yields 0.06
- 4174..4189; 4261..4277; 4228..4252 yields -0.02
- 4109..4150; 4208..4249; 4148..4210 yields -0.01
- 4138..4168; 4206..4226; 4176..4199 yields 0.03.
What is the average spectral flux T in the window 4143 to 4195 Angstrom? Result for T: 17.1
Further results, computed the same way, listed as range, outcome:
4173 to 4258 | 16.3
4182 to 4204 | 16.7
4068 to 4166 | 18.8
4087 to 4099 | 16.7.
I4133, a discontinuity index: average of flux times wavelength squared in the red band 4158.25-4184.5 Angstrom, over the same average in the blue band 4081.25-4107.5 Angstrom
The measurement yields 0.81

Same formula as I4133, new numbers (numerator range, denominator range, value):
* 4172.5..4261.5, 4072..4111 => 0.84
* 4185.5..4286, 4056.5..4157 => 0.92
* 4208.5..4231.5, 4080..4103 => 0.80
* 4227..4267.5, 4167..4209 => 1.03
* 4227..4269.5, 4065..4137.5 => 0.92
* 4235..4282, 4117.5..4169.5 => 1.00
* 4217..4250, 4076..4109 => 0.81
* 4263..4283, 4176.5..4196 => 0.96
